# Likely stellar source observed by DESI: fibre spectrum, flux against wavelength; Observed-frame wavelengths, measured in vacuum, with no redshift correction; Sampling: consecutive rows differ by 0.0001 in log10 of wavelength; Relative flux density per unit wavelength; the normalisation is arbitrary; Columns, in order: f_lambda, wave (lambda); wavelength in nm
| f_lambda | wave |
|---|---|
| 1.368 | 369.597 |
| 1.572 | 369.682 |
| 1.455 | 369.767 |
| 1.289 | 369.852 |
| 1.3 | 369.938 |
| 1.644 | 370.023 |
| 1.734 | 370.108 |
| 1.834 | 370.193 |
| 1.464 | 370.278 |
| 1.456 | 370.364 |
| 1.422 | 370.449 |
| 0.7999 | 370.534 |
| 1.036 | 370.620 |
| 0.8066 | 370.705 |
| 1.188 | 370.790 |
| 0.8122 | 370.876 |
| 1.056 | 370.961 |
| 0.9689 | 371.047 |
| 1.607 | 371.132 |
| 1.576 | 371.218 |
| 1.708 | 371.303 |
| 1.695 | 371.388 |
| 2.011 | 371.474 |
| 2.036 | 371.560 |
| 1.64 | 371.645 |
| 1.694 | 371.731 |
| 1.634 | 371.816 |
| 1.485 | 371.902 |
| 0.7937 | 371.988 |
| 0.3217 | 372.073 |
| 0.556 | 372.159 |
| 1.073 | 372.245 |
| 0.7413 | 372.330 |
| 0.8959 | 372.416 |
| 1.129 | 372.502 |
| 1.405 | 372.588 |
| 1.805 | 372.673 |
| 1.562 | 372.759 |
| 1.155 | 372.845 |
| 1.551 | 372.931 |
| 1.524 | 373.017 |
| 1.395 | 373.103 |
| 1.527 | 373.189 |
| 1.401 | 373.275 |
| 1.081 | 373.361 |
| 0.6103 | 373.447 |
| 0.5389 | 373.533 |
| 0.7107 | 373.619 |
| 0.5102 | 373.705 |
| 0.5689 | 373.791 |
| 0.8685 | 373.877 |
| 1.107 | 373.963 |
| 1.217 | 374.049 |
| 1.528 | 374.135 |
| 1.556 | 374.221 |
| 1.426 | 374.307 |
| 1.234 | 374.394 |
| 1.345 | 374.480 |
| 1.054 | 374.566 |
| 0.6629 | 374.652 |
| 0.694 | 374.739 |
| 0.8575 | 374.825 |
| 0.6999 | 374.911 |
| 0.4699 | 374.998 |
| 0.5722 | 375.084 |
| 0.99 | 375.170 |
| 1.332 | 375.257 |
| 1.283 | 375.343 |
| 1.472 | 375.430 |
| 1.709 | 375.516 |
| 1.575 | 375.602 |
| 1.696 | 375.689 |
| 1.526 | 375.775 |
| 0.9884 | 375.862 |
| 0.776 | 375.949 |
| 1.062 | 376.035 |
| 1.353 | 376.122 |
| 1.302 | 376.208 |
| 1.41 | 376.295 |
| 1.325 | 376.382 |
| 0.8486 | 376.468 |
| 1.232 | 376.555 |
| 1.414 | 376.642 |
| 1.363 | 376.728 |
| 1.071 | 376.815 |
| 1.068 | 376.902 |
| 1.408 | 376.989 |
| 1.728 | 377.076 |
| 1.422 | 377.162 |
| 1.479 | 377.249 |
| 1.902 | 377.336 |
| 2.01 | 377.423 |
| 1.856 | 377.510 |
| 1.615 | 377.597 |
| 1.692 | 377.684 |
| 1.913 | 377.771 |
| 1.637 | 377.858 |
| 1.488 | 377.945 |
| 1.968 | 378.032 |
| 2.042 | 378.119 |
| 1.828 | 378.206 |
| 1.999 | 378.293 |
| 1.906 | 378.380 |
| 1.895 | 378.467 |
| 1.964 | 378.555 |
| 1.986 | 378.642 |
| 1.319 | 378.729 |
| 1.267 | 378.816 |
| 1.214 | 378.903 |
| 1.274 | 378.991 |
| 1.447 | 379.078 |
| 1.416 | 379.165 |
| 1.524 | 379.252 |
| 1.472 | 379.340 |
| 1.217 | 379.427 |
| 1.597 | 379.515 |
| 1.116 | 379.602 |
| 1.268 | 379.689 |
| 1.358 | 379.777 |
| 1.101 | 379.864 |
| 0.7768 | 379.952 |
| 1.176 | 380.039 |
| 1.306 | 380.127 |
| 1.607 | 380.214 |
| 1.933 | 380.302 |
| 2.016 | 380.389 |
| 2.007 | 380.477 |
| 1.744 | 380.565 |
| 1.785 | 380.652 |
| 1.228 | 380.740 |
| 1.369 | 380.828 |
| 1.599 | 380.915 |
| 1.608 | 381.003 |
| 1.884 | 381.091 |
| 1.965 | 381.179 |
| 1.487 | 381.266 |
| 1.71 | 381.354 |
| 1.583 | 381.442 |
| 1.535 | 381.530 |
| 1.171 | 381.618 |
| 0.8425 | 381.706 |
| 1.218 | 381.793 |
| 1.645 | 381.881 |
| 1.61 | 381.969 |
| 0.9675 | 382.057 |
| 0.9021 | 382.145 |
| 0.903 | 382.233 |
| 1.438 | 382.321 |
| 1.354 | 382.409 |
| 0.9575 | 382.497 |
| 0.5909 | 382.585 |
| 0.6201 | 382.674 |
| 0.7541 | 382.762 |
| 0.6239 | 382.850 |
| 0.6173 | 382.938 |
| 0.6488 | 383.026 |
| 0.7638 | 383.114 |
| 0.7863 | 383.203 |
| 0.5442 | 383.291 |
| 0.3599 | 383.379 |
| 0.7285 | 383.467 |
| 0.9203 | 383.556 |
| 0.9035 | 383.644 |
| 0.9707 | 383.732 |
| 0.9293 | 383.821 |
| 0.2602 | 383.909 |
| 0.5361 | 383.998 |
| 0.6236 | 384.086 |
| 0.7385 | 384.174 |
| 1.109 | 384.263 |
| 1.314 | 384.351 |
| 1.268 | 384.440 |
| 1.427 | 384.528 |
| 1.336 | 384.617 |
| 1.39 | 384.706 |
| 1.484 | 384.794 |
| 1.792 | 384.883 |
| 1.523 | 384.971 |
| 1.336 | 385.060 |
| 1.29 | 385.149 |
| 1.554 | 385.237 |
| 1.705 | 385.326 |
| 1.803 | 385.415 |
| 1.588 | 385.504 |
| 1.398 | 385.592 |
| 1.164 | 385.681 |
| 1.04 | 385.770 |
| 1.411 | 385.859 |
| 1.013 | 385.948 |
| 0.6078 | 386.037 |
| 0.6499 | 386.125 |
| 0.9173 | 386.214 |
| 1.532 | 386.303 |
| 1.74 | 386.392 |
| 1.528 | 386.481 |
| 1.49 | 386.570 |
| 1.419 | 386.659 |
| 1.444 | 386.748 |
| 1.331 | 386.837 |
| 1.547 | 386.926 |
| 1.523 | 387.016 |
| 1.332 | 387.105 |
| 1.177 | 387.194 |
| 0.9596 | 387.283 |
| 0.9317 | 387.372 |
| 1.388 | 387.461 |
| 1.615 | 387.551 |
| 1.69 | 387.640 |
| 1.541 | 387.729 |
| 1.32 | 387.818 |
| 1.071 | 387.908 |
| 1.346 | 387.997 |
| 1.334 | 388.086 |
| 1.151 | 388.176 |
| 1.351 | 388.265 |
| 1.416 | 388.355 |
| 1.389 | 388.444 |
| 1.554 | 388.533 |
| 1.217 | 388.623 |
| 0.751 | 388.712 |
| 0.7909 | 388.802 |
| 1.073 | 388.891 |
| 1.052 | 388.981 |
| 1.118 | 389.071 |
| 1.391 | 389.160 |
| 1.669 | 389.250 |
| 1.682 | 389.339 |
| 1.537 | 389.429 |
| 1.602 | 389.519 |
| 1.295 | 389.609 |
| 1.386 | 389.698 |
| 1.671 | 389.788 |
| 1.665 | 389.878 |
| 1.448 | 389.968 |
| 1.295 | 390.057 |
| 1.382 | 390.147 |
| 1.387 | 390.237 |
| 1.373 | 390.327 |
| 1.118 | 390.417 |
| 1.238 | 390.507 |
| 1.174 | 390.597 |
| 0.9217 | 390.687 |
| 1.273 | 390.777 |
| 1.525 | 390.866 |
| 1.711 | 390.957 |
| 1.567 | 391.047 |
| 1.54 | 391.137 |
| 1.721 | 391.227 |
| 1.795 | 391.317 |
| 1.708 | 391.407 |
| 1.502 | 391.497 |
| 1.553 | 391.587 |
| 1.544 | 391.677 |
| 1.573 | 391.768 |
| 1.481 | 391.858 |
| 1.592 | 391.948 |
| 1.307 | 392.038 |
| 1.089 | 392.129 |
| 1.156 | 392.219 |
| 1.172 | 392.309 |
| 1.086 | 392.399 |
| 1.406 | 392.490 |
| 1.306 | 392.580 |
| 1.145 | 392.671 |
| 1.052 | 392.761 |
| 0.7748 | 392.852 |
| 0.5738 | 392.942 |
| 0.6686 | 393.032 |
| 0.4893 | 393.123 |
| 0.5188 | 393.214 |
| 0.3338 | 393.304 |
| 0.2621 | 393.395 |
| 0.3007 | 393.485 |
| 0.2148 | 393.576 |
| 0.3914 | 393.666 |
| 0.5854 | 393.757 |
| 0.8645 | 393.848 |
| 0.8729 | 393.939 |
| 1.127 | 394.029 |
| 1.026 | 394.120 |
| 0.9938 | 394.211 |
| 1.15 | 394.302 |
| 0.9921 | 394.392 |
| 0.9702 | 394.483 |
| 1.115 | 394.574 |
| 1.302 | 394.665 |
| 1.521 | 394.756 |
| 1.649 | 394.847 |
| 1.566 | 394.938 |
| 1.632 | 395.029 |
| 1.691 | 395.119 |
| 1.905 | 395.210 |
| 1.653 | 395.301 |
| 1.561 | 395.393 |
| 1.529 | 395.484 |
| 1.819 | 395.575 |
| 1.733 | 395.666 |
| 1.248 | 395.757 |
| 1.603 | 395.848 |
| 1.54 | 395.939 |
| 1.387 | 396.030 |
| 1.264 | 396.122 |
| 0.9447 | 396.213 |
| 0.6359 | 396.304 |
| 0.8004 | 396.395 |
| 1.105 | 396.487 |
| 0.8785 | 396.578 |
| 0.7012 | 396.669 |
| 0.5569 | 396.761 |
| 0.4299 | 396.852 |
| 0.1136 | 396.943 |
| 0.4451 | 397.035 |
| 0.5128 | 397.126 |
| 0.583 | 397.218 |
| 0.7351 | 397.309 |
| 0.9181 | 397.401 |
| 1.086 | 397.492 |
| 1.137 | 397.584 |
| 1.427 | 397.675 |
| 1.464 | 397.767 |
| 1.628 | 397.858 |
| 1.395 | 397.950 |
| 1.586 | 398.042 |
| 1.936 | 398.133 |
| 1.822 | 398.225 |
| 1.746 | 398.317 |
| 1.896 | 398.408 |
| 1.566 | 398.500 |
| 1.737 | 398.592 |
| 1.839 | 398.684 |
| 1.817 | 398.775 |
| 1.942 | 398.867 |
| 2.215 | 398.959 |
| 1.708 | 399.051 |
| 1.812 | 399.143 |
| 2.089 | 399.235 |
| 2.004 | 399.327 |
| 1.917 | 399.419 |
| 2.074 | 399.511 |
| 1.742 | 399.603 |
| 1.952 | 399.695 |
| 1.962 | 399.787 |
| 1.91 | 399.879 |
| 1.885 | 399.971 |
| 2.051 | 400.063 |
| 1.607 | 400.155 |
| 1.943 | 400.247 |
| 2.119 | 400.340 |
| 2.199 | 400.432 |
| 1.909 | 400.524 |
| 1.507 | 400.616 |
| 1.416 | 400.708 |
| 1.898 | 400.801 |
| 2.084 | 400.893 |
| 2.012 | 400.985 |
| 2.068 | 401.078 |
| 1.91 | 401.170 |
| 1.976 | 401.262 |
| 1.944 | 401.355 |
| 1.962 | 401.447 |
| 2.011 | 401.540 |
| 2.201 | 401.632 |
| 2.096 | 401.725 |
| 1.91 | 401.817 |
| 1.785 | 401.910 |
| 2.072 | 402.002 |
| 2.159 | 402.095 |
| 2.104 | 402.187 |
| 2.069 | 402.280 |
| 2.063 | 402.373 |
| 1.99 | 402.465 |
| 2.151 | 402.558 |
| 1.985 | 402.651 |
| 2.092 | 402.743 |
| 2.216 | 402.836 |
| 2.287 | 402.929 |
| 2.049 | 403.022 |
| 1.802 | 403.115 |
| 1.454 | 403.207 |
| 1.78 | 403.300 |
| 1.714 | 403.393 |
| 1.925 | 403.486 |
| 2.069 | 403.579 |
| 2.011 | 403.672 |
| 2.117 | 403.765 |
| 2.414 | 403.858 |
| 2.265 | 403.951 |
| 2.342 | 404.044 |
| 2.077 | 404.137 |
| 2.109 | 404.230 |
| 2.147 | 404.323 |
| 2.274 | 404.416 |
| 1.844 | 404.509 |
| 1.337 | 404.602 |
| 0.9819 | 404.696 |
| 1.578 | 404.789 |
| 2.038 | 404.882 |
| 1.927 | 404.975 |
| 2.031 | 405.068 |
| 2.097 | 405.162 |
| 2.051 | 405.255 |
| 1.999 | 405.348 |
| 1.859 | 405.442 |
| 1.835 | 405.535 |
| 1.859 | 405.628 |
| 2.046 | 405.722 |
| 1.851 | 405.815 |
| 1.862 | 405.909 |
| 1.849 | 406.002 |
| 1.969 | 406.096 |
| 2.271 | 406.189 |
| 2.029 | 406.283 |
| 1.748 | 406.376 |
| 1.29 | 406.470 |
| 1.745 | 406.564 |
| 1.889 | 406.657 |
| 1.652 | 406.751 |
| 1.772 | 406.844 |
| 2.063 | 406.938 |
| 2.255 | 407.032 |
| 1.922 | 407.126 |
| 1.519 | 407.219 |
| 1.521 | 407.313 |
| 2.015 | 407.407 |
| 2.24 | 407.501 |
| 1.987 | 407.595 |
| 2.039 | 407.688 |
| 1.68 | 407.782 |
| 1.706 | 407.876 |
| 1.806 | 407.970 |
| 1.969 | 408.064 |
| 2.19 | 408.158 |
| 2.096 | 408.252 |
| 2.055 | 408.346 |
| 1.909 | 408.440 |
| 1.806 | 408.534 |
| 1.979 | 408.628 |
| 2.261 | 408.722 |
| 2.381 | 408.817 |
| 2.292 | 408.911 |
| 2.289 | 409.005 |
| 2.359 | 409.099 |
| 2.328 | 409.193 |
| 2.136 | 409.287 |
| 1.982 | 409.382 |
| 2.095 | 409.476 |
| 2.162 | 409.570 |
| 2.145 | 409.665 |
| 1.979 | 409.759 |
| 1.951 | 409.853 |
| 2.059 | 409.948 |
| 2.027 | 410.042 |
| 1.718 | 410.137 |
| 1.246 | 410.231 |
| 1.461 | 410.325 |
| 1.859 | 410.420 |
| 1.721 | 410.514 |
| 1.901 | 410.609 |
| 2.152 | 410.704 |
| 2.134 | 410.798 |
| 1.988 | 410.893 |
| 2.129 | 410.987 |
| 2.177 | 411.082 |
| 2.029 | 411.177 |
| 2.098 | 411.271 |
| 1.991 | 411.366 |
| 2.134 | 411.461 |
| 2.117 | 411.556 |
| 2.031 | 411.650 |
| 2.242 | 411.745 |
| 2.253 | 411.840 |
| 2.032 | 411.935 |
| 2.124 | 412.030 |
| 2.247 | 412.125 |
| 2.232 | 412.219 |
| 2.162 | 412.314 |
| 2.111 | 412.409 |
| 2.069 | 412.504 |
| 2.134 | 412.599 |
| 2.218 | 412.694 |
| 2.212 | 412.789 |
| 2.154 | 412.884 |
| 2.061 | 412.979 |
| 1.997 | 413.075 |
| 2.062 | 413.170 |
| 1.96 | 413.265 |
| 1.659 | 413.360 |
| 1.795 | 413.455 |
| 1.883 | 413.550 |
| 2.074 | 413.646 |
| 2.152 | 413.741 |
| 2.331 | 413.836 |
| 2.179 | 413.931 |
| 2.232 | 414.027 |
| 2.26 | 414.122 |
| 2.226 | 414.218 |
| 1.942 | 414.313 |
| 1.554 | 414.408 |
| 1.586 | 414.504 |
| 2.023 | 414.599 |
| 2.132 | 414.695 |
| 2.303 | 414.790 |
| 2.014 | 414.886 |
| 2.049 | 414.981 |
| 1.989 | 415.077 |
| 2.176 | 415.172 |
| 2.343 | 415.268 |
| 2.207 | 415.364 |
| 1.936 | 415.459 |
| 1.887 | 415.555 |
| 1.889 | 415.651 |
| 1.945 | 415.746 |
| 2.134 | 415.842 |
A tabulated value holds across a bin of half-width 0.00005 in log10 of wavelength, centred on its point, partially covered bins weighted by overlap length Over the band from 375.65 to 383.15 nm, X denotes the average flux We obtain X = 1.4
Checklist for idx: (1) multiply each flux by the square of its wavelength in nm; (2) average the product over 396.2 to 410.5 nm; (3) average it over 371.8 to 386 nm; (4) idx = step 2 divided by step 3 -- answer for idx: 1.62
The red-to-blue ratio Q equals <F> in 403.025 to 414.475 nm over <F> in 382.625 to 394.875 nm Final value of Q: 1.69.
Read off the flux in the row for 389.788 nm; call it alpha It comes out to 1.671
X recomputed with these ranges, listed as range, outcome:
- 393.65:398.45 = 1.2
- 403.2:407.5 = 1.91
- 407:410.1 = 2.03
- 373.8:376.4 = 1.16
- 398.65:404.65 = 1.98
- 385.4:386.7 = 1.28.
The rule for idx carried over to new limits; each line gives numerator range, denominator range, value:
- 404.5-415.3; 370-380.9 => 1.76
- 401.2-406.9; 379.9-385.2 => 1.83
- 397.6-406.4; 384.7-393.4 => 1.57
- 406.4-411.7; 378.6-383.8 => 1.82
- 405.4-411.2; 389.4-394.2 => 1.82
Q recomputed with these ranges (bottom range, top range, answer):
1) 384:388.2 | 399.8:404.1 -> 1.52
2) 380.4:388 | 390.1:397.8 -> 0.92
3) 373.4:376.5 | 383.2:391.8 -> 1.19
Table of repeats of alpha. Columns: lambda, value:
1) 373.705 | 0.5102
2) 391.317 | 1.795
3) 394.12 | 1.026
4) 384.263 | 1.109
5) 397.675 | 1.427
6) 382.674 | 0.6201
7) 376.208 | 1.302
